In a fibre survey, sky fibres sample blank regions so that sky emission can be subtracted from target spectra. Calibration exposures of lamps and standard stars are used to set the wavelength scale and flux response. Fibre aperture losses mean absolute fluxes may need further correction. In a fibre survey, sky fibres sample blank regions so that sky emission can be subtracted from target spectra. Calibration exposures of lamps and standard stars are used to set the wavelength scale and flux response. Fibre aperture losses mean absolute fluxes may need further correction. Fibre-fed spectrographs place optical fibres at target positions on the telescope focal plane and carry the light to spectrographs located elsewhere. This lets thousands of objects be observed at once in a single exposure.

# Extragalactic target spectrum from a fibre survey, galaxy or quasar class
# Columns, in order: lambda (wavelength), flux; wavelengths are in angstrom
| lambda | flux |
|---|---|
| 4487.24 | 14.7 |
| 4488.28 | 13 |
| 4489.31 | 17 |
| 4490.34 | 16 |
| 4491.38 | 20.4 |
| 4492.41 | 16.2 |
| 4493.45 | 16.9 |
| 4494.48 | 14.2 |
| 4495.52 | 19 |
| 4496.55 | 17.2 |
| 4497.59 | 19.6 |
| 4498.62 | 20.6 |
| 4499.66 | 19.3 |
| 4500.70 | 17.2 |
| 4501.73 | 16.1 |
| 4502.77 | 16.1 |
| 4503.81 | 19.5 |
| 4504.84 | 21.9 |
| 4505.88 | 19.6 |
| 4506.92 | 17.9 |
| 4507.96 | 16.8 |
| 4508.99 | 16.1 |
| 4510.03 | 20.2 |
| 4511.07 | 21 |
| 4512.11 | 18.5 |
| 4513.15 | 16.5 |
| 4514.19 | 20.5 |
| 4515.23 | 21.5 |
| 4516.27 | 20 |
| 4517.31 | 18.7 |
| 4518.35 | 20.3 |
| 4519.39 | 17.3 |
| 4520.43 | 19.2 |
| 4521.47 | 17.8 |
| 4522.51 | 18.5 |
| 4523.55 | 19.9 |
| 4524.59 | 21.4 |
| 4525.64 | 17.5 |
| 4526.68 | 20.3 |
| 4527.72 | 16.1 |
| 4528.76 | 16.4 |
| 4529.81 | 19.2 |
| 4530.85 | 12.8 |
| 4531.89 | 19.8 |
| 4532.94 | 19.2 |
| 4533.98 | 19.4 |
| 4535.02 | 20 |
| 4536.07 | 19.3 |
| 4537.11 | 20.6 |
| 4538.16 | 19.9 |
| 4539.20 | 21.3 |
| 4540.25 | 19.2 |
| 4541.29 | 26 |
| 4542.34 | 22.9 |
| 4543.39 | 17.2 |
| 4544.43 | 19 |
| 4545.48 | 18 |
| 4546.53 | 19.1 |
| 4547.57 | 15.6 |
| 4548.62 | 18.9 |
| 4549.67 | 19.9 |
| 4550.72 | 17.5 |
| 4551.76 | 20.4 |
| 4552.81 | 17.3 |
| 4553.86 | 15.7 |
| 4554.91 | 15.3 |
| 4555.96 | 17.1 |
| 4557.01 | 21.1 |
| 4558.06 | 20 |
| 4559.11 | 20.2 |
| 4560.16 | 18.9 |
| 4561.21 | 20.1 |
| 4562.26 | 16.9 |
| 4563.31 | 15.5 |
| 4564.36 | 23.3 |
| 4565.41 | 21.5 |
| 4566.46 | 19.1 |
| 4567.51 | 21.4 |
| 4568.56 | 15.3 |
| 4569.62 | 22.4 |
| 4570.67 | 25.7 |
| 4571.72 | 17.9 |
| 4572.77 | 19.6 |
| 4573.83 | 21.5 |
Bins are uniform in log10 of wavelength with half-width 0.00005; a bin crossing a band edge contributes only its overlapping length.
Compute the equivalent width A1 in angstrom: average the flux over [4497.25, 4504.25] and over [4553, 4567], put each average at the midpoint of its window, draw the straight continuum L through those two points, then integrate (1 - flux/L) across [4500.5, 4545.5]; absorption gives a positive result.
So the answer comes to -1.4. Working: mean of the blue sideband 18.3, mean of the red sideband 18.8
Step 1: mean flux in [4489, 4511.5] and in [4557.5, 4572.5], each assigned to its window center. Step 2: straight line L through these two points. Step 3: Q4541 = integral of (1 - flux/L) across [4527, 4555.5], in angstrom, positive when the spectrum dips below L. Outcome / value 0.7 angstrom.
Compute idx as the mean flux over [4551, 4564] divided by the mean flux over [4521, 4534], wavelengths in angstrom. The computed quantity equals 1.0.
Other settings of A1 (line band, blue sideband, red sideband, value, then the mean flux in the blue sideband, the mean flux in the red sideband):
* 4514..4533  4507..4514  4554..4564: -0.45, 18.3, 18.3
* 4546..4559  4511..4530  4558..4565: 0.66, 18.9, 19.3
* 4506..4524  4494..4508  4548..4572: -0.38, 18.3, 19.2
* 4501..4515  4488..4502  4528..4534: -0.85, 17.4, 17.6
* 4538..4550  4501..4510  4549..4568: -0.66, 18.1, 19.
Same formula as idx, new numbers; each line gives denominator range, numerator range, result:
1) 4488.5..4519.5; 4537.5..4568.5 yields 1.05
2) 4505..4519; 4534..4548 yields 1.04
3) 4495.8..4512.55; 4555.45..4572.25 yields 1.06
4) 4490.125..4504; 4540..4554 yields 1.08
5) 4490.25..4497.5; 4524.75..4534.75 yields 1.04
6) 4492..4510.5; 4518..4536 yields 1.03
